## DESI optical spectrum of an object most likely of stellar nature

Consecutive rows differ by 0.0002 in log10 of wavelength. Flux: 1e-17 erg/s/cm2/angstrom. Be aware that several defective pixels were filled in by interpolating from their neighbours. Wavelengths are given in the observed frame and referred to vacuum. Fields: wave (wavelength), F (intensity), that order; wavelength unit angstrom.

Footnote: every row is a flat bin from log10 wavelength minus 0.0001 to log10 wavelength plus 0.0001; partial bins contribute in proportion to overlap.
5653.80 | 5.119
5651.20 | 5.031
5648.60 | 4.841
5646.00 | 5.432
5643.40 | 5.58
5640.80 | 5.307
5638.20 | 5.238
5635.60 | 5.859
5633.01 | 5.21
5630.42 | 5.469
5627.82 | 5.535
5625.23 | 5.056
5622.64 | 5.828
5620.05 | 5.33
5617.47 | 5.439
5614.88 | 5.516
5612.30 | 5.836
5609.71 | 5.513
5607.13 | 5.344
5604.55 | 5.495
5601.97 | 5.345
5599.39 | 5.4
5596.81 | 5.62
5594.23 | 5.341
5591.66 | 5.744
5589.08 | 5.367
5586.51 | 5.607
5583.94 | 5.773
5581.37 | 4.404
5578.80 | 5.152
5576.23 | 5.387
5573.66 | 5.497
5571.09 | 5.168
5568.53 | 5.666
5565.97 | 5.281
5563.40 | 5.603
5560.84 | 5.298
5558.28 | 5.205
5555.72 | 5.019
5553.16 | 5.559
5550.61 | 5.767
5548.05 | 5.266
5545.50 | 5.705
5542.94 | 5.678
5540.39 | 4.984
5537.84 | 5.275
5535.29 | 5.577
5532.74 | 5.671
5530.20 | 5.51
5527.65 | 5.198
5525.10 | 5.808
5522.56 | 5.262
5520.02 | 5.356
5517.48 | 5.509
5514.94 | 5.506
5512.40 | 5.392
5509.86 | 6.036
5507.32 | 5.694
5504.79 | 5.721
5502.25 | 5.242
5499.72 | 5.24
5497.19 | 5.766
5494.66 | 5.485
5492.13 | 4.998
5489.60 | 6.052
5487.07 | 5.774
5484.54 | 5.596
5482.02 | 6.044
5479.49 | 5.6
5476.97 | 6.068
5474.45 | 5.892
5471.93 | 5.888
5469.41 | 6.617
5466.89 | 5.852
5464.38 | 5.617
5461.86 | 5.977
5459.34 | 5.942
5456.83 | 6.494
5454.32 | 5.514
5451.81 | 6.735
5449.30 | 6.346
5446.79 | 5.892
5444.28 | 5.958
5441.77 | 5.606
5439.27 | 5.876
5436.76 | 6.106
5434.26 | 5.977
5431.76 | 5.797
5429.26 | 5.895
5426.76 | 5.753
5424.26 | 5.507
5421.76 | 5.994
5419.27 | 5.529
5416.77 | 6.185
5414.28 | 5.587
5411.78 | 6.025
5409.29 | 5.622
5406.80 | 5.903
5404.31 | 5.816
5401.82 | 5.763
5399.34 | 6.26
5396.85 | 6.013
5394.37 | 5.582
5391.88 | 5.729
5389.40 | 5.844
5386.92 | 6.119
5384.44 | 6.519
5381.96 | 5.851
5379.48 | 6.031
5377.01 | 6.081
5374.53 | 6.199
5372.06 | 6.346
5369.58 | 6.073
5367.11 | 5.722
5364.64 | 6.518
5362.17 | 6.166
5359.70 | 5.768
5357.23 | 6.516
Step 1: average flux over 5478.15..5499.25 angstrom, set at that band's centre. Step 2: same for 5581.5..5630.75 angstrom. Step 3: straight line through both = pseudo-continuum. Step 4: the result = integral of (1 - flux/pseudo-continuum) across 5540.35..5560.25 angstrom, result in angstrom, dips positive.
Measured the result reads 0.50 angstrom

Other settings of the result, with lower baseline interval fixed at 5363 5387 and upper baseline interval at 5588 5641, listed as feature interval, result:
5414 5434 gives 0.70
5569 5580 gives 0.50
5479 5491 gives 0.04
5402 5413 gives 0.40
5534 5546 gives 0.53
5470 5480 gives -0.12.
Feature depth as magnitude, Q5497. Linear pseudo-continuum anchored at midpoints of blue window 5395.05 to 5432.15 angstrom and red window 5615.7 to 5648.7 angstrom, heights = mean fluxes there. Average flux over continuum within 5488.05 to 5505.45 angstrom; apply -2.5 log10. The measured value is 0.04 mag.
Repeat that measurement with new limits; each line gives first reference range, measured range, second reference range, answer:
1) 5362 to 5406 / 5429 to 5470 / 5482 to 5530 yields -0.04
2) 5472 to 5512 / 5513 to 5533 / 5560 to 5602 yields 0.02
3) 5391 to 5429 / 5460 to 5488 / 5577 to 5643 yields -0.04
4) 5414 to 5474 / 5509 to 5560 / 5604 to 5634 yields 0.05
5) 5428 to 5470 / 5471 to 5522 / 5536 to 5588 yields 0.02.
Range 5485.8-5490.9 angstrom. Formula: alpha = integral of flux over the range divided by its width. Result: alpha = 5.9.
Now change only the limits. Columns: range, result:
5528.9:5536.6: 5.58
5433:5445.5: 5.91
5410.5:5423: 5.86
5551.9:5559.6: 5.26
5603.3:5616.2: 5.54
